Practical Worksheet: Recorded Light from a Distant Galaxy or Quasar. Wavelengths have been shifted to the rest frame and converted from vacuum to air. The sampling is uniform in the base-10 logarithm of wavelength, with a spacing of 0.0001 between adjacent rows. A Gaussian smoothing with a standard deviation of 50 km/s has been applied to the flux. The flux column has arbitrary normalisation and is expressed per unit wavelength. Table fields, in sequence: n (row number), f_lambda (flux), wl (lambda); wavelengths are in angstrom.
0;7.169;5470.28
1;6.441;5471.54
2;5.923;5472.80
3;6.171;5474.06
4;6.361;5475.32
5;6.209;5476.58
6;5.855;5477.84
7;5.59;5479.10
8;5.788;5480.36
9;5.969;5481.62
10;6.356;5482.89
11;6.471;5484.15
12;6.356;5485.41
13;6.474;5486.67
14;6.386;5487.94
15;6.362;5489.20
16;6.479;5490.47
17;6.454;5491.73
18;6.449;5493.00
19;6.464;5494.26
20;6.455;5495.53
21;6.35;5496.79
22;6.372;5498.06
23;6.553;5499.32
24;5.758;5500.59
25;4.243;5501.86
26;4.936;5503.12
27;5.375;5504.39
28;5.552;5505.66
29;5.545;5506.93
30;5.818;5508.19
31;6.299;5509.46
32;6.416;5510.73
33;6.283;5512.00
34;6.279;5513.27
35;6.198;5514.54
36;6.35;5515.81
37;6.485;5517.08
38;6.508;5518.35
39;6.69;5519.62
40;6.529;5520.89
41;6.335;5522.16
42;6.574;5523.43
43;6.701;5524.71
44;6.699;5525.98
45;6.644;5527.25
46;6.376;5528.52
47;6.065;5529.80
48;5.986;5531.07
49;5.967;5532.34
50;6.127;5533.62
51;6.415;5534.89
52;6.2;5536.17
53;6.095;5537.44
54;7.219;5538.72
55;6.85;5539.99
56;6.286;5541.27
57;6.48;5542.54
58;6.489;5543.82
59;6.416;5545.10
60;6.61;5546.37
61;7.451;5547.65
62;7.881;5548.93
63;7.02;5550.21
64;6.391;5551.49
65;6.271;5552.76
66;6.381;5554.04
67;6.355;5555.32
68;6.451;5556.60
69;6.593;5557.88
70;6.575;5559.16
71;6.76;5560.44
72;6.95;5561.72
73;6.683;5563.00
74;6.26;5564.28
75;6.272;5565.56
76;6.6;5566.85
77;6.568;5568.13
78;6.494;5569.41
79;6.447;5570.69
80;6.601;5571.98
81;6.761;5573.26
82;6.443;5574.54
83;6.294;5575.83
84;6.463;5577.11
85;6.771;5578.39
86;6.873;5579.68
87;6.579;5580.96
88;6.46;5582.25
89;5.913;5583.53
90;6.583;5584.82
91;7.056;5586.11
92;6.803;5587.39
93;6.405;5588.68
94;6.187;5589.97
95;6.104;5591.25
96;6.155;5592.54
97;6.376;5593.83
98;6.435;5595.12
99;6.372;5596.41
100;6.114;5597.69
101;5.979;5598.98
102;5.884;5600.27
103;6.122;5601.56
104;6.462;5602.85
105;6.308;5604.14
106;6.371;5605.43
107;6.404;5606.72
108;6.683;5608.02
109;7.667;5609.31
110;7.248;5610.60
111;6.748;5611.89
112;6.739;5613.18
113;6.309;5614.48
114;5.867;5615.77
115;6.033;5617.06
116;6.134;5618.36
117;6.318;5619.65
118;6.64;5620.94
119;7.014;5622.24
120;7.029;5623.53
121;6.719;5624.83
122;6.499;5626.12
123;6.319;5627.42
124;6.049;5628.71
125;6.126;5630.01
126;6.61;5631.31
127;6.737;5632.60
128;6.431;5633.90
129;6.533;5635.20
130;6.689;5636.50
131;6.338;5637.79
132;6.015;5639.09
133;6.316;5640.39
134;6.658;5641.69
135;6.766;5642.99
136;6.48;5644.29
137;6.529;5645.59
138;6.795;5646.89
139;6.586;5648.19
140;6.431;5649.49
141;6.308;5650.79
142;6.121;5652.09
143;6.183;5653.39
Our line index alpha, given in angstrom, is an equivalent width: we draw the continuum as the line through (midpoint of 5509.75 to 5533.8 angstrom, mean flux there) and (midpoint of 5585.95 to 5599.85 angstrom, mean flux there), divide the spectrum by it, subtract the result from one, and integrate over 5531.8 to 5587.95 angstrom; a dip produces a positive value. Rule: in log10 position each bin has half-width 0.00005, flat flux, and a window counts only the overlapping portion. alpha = -1.91 angstrom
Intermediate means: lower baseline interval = 6.38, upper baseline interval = 6.33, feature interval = 6.57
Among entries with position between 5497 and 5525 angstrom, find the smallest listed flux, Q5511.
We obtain 4.243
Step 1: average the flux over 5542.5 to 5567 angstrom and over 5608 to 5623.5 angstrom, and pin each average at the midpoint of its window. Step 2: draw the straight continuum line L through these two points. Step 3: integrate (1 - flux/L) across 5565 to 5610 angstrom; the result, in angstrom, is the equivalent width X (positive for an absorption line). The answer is 1.2 angstrom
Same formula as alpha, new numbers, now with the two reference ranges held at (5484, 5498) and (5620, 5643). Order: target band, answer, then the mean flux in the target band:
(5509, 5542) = 0.20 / 6.41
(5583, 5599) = 0.32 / 6.36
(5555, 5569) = -0.18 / 6.55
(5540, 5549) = -0.39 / 6.73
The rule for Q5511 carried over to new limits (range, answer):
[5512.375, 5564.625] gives 5.967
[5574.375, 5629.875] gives 5.867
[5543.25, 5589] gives 5.913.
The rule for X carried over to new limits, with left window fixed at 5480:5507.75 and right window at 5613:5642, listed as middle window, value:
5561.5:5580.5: -0.9 angstrom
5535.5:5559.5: -1.7 angstrom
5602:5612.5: -0.6 angstrom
